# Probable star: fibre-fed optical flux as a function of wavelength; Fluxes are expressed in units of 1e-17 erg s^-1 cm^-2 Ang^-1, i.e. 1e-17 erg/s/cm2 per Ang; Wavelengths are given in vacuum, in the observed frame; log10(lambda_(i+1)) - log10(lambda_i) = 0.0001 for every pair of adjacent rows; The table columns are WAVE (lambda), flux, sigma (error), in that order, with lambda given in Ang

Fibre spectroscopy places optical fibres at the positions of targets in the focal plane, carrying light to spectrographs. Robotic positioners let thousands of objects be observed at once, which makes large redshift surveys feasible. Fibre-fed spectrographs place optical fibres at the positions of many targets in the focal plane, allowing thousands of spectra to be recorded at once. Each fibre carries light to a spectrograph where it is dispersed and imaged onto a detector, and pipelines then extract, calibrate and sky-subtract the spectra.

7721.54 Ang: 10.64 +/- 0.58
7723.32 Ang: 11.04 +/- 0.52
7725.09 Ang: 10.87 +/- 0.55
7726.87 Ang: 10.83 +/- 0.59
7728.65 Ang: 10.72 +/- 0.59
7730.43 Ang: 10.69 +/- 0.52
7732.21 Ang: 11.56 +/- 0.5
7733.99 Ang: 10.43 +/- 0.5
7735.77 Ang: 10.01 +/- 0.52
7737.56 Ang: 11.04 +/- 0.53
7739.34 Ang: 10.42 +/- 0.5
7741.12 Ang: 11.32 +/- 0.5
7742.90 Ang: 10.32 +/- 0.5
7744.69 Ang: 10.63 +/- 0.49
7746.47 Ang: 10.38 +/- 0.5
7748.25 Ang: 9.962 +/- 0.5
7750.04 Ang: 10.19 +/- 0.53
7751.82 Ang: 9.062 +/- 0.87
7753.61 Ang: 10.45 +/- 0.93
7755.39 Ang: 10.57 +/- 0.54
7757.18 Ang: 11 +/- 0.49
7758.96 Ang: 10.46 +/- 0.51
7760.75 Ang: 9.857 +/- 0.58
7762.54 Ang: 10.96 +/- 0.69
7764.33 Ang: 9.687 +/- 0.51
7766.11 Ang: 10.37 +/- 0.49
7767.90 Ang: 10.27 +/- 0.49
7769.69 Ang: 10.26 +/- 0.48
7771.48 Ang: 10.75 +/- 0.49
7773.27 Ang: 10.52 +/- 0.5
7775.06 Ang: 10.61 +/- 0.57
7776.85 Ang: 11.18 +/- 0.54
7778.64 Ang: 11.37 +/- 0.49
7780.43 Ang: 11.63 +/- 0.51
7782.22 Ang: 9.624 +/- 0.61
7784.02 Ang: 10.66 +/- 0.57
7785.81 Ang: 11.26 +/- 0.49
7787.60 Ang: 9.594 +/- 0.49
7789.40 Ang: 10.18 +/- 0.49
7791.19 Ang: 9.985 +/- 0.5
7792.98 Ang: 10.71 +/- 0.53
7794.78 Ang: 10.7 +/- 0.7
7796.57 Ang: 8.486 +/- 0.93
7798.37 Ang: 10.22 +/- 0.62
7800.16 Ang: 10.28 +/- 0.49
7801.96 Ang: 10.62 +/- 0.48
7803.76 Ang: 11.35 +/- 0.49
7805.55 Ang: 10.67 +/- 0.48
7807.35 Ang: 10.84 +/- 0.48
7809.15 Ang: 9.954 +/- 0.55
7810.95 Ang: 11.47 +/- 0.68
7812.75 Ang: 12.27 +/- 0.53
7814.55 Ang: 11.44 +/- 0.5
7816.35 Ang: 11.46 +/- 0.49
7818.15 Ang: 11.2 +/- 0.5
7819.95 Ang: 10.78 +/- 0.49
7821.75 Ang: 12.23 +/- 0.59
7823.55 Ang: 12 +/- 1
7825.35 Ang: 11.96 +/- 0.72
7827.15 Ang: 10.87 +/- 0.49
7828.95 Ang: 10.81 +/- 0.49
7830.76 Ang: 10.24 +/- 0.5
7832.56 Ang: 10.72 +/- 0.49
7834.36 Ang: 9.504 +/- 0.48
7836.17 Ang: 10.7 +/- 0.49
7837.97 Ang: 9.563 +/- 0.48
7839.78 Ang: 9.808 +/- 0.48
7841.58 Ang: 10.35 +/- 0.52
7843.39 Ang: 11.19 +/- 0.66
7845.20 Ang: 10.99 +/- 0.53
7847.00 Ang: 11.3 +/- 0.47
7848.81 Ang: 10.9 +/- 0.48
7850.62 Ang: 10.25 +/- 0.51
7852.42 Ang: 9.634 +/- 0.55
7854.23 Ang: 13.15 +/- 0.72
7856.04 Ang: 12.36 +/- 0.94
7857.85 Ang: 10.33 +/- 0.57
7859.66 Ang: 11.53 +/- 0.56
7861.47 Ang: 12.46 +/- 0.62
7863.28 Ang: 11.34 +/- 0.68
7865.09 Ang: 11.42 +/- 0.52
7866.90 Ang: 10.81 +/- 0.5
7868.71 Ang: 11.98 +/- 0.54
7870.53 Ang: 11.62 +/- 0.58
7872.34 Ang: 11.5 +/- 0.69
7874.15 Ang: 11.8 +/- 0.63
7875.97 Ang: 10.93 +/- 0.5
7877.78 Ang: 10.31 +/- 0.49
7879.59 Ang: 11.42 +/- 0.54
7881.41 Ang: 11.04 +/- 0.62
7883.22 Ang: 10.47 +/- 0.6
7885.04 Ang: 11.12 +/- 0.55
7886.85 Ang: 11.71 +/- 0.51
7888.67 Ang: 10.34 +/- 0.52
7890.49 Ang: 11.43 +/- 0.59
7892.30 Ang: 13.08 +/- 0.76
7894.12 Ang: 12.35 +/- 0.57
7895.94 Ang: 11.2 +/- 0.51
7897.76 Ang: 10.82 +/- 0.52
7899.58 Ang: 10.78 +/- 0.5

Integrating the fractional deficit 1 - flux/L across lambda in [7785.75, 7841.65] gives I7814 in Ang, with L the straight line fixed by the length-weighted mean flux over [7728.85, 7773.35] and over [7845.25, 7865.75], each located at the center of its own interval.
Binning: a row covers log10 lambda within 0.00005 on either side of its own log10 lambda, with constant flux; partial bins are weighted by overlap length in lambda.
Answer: 1.4 Ang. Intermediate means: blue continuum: 10.4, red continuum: 11.3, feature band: 10.7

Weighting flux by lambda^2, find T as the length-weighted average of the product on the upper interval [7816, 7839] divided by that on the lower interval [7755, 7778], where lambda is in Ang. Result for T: 1.1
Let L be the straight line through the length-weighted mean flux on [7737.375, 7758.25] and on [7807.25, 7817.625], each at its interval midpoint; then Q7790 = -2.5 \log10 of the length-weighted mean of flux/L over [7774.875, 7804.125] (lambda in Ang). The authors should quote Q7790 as 0.049 mag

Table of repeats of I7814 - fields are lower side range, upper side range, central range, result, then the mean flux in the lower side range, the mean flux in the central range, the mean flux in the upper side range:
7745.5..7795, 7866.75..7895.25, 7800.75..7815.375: -0.4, 10.4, 11.1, 11.4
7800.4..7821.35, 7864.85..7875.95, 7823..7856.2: 1.4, 11.1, 10.8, 11.5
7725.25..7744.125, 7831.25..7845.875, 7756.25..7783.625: 0.1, 10.7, 10.6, 10.3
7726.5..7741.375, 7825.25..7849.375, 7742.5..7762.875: 0.8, 10.8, 10.3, 10.6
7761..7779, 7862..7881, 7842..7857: 0.0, 10.5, 11.2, 11.3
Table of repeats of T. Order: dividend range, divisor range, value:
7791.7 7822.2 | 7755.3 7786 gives 1.03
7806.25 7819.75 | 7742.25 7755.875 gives 1.12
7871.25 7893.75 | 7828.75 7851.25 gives 1.09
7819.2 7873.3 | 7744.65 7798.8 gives 1.09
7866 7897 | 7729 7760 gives 1.12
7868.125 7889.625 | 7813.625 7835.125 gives 1.02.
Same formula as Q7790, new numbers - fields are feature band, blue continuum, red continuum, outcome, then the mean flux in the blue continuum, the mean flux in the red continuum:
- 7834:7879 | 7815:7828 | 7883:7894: 0.04 mag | 11.5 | 11.5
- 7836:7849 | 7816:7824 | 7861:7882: 0.09 mag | 11.5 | 11.4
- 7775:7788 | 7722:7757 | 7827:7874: -0.01 mag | 10.6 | 11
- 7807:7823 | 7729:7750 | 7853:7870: -0.01 mag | 10.6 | 11.7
